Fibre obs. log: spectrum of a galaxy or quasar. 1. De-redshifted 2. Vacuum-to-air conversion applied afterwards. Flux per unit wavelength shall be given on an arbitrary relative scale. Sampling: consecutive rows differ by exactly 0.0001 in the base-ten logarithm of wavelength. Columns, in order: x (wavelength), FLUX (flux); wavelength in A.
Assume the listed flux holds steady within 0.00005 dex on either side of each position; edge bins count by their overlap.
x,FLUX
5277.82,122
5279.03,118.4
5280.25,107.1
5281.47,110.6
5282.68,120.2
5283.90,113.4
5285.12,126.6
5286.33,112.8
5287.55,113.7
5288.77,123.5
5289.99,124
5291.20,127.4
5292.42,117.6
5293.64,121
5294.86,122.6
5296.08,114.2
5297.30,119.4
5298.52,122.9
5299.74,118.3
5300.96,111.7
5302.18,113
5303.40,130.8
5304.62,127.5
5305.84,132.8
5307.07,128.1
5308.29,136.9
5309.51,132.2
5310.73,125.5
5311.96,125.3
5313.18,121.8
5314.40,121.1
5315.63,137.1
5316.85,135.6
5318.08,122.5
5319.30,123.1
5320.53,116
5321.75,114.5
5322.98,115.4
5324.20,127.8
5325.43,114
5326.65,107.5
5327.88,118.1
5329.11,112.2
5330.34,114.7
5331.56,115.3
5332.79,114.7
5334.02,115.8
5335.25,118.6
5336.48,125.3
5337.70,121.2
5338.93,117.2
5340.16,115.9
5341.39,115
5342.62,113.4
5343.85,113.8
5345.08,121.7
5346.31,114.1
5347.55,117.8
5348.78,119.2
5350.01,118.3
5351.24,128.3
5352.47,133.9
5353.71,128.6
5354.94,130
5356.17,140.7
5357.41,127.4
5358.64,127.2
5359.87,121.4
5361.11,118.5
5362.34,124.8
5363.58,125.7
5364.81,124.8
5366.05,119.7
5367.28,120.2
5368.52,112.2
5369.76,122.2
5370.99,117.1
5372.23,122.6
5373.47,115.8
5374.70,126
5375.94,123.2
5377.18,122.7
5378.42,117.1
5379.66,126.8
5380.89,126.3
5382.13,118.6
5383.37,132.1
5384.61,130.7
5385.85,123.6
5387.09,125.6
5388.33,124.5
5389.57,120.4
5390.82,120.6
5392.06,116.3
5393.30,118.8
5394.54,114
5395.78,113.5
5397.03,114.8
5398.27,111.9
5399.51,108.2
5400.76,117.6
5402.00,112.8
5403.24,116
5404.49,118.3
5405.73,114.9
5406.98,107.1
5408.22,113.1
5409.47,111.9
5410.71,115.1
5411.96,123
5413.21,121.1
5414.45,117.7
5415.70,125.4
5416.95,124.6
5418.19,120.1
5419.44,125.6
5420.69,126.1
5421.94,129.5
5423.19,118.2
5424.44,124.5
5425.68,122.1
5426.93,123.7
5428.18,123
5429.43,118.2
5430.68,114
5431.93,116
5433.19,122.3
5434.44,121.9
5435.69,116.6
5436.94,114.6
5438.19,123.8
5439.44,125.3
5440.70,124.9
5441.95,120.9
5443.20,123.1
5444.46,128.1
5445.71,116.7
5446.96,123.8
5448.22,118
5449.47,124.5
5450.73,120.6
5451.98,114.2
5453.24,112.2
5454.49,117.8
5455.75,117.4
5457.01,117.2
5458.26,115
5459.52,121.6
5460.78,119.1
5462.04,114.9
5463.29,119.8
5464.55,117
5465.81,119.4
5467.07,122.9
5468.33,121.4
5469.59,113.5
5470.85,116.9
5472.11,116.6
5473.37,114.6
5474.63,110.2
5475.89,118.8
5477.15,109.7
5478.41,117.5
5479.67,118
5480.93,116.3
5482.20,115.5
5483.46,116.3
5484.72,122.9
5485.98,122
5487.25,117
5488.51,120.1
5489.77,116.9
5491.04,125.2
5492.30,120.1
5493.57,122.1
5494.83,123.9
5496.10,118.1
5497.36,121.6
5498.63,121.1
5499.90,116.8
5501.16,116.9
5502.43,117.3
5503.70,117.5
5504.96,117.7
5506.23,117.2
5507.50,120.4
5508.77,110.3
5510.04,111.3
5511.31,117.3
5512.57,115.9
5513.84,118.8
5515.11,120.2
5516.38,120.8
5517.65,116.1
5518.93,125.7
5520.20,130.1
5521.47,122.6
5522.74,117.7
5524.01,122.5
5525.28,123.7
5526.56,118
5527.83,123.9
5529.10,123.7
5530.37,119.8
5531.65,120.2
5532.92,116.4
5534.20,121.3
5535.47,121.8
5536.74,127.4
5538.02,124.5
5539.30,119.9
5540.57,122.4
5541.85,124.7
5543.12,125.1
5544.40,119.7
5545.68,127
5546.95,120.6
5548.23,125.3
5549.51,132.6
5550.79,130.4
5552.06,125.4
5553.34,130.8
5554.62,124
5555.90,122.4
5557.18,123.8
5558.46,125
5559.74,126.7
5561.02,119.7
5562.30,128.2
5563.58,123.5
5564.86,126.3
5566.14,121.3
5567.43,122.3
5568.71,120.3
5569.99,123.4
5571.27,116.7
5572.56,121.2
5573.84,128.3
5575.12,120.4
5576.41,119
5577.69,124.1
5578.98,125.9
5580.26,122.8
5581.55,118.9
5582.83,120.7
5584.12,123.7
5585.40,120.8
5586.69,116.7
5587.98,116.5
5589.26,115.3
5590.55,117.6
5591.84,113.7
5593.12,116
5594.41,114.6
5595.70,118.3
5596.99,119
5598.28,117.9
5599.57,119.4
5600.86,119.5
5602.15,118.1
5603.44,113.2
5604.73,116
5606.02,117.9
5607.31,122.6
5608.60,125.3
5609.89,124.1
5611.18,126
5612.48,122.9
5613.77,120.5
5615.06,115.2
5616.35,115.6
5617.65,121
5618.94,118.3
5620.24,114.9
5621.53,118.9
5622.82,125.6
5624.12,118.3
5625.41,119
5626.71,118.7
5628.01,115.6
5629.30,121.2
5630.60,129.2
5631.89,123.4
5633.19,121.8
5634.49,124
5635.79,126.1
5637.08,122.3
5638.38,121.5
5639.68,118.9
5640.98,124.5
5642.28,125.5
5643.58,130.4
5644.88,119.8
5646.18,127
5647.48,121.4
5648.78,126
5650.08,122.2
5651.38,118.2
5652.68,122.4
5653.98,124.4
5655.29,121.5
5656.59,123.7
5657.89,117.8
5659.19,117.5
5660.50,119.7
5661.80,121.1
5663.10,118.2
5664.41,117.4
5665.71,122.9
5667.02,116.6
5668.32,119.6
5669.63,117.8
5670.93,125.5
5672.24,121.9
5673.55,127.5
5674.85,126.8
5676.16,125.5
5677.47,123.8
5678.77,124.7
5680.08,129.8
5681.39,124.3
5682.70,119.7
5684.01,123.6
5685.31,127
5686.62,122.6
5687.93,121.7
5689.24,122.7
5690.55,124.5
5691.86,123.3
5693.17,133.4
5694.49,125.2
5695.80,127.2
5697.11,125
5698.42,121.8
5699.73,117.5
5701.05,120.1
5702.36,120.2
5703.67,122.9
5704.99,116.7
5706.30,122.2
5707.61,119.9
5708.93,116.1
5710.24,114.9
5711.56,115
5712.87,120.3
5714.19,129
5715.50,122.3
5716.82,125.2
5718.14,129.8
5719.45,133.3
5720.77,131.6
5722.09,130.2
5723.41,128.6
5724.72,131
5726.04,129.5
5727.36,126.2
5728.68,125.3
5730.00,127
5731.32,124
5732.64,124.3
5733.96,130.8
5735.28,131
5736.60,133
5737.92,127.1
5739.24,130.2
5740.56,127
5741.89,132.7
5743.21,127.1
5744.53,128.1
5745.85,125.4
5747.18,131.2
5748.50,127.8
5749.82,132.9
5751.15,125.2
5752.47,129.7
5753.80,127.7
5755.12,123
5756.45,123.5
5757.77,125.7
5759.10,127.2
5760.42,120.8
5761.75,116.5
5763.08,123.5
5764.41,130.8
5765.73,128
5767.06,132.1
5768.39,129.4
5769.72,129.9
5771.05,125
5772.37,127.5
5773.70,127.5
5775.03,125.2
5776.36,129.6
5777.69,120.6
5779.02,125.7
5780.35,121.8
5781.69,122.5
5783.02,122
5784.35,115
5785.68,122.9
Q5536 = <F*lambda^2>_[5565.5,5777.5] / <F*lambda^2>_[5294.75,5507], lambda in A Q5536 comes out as 1.13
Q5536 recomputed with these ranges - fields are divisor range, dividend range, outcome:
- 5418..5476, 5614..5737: 1.12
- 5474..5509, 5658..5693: 1.11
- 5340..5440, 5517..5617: 1.08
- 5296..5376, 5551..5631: 1.09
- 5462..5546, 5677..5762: 1.13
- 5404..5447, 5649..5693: 1.11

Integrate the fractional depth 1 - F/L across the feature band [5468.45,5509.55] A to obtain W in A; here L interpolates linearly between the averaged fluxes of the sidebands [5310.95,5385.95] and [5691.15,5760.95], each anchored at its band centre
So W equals 1.8 A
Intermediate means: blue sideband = 122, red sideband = 126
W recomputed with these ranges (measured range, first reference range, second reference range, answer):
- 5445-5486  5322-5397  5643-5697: 1.3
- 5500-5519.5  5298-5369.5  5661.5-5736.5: 0.9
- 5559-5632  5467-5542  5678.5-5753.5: 1.0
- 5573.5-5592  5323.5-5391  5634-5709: 0.3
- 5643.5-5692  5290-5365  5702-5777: 1.2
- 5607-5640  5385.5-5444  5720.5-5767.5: 0.9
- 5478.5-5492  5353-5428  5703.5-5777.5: 0.4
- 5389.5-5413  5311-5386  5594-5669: 1.2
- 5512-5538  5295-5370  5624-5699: 0.2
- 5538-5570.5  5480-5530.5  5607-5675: -1.1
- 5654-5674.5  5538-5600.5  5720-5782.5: 0.7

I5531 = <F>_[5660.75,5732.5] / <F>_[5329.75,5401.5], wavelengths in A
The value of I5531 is 1.02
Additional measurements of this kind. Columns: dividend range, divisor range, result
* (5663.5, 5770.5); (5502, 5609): 1.03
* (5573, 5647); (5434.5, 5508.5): 1.02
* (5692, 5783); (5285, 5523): 1.05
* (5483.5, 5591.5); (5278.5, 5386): 1.00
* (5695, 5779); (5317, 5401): 1.05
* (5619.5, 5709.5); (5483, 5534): 1.02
